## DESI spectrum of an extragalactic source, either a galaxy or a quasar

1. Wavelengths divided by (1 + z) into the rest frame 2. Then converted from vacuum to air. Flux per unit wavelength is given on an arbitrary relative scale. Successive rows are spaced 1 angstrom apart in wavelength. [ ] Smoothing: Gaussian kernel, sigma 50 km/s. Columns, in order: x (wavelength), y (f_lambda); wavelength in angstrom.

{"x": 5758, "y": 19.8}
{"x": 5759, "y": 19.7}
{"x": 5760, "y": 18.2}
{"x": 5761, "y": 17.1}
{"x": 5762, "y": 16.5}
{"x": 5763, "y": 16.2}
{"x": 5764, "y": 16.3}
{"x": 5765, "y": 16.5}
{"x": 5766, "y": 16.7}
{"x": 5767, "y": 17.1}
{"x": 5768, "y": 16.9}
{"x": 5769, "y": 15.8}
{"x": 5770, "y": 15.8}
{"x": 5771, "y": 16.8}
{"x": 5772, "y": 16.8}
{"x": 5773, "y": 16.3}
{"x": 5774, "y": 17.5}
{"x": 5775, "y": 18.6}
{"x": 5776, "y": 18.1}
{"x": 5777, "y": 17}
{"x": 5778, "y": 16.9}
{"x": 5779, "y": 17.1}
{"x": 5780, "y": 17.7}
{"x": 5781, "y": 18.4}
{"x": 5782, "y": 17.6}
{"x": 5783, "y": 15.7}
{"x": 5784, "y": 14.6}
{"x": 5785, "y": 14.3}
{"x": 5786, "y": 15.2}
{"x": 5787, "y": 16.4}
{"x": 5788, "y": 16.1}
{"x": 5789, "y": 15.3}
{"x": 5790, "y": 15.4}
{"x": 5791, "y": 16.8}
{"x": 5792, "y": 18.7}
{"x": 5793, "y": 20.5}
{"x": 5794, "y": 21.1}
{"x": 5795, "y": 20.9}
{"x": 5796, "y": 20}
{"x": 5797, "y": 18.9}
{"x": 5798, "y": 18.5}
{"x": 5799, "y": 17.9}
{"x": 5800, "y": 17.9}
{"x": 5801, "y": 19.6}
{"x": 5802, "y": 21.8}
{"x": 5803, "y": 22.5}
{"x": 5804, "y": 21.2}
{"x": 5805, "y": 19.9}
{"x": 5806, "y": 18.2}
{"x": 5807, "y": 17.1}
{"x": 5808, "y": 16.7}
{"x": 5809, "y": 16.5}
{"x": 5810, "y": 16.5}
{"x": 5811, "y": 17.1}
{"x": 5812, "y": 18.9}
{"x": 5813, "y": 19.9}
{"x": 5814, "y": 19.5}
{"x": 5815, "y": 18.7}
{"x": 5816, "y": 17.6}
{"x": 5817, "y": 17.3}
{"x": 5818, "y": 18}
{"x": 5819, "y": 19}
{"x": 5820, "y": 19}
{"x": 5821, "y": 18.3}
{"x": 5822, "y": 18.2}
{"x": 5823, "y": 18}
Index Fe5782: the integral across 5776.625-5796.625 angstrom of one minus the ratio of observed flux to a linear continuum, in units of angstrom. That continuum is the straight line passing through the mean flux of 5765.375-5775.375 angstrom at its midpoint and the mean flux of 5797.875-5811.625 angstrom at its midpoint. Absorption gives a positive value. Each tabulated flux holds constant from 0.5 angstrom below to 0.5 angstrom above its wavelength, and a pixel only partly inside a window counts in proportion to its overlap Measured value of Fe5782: 0.5 angstrom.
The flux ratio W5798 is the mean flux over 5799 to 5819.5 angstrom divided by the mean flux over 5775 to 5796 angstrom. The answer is 1.1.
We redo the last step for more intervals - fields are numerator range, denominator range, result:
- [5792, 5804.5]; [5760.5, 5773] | 1.21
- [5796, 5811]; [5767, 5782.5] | 1.10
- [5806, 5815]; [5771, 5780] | 1.03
